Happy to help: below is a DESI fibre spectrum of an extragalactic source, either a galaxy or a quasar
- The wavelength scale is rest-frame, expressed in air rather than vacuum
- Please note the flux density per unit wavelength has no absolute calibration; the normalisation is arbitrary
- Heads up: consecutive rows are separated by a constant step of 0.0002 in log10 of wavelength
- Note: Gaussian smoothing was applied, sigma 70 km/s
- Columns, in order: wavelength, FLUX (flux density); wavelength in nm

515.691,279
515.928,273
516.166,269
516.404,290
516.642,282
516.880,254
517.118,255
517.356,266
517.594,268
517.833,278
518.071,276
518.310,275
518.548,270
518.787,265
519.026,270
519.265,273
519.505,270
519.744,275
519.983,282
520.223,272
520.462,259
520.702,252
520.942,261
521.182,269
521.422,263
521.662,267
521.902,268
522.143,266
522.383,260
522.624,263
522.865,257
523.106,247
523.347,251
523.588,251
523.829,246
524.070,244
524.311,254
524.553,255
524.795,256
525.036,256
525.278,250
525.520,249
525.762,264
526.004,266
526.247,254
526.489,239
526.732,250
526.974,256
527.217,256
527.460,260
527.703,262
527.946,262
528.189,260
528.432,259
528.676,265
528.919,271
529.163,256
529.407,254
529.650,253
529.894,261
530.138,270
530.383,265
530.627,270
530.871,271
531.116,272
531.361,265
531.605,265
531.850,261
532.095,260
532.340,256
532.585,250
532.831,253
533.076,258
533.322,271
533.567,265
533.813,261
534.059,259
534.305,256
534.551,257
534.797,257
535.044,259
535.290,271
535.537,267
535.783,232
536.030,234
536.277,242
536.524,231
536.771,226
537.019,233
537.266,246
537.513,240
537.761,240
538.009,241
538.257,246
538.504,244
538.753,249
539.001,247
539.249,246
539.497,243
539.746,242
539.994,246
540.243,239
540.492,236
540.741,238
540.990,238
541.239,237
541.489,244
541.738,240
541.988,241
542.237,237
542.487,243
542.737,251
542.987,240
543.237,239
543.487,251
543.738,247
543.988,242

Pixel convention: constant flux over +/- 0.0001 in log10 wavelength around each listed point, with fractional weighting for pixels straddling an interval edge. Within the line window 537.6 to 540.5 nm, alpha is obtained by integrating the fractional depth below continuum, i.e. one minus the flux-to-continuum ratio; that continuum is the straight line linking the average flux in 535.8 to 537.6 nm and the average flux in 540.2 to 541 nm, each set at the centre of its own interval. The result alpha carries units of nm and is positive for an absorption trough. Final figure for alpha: -0.082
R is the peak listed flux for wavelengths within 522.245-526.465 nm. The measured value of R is 266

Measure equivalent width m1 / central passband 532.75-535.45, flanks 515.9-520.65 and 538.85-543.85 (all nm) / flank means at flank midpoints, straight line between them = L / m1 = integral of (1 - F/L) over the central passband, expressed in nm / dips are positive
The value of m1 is -0.103 nm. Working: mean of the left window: 271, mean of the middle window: 261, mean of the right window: 242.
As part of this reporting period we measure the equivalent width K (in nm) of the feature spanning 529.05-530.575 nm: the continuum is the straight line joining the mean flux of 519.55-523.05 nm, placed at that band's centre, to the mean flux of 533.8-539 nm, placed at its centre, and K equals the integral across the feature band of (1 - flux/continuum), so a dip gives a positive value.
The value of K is -0.03 nm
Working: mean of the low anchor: 265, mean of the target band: 260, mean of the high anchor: 247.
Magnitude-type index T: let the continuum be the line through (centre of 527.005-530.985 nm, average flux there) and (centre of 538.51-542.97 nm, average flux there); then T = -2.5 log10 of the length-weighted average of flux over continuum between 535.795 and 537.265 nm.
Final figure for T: 0.07 mag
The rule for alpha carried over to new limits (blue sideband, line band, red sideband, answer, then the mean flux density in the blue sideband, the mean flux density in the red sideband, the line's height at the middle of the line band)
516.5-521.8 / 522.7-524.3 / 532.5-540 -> 0.08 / 268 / 249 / 263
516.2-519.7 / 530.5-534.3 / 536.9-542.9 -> -0.16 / 271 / 242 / 252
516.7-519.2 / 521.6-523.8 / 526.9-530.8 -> 0.06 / 268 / 261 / 265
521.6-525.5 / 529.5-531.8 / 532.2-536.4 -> -0.09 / 255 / 256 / 256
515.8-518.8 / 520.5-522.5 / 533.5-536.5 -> 0.03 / 271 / 254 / 267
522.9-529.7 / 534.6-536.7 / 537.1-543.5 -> -0.02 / 255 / 242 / 247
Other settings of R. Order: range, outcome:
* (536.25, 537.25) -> 242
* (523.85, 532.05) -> 272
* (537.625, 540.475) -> 249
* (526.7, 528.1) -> 262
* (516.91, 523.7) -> 282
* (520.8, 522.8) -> 269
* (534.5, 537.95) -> 271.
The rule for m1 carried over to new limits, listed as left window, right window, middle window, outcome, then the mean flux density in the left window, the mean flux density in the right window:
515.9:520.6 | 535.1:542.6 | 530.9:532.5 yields -0.071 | 271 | 242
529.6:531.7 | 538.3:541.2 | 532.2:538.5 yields 0.102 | 266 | 243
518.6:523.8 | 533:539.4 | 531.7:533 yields -0.018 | 264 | 249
